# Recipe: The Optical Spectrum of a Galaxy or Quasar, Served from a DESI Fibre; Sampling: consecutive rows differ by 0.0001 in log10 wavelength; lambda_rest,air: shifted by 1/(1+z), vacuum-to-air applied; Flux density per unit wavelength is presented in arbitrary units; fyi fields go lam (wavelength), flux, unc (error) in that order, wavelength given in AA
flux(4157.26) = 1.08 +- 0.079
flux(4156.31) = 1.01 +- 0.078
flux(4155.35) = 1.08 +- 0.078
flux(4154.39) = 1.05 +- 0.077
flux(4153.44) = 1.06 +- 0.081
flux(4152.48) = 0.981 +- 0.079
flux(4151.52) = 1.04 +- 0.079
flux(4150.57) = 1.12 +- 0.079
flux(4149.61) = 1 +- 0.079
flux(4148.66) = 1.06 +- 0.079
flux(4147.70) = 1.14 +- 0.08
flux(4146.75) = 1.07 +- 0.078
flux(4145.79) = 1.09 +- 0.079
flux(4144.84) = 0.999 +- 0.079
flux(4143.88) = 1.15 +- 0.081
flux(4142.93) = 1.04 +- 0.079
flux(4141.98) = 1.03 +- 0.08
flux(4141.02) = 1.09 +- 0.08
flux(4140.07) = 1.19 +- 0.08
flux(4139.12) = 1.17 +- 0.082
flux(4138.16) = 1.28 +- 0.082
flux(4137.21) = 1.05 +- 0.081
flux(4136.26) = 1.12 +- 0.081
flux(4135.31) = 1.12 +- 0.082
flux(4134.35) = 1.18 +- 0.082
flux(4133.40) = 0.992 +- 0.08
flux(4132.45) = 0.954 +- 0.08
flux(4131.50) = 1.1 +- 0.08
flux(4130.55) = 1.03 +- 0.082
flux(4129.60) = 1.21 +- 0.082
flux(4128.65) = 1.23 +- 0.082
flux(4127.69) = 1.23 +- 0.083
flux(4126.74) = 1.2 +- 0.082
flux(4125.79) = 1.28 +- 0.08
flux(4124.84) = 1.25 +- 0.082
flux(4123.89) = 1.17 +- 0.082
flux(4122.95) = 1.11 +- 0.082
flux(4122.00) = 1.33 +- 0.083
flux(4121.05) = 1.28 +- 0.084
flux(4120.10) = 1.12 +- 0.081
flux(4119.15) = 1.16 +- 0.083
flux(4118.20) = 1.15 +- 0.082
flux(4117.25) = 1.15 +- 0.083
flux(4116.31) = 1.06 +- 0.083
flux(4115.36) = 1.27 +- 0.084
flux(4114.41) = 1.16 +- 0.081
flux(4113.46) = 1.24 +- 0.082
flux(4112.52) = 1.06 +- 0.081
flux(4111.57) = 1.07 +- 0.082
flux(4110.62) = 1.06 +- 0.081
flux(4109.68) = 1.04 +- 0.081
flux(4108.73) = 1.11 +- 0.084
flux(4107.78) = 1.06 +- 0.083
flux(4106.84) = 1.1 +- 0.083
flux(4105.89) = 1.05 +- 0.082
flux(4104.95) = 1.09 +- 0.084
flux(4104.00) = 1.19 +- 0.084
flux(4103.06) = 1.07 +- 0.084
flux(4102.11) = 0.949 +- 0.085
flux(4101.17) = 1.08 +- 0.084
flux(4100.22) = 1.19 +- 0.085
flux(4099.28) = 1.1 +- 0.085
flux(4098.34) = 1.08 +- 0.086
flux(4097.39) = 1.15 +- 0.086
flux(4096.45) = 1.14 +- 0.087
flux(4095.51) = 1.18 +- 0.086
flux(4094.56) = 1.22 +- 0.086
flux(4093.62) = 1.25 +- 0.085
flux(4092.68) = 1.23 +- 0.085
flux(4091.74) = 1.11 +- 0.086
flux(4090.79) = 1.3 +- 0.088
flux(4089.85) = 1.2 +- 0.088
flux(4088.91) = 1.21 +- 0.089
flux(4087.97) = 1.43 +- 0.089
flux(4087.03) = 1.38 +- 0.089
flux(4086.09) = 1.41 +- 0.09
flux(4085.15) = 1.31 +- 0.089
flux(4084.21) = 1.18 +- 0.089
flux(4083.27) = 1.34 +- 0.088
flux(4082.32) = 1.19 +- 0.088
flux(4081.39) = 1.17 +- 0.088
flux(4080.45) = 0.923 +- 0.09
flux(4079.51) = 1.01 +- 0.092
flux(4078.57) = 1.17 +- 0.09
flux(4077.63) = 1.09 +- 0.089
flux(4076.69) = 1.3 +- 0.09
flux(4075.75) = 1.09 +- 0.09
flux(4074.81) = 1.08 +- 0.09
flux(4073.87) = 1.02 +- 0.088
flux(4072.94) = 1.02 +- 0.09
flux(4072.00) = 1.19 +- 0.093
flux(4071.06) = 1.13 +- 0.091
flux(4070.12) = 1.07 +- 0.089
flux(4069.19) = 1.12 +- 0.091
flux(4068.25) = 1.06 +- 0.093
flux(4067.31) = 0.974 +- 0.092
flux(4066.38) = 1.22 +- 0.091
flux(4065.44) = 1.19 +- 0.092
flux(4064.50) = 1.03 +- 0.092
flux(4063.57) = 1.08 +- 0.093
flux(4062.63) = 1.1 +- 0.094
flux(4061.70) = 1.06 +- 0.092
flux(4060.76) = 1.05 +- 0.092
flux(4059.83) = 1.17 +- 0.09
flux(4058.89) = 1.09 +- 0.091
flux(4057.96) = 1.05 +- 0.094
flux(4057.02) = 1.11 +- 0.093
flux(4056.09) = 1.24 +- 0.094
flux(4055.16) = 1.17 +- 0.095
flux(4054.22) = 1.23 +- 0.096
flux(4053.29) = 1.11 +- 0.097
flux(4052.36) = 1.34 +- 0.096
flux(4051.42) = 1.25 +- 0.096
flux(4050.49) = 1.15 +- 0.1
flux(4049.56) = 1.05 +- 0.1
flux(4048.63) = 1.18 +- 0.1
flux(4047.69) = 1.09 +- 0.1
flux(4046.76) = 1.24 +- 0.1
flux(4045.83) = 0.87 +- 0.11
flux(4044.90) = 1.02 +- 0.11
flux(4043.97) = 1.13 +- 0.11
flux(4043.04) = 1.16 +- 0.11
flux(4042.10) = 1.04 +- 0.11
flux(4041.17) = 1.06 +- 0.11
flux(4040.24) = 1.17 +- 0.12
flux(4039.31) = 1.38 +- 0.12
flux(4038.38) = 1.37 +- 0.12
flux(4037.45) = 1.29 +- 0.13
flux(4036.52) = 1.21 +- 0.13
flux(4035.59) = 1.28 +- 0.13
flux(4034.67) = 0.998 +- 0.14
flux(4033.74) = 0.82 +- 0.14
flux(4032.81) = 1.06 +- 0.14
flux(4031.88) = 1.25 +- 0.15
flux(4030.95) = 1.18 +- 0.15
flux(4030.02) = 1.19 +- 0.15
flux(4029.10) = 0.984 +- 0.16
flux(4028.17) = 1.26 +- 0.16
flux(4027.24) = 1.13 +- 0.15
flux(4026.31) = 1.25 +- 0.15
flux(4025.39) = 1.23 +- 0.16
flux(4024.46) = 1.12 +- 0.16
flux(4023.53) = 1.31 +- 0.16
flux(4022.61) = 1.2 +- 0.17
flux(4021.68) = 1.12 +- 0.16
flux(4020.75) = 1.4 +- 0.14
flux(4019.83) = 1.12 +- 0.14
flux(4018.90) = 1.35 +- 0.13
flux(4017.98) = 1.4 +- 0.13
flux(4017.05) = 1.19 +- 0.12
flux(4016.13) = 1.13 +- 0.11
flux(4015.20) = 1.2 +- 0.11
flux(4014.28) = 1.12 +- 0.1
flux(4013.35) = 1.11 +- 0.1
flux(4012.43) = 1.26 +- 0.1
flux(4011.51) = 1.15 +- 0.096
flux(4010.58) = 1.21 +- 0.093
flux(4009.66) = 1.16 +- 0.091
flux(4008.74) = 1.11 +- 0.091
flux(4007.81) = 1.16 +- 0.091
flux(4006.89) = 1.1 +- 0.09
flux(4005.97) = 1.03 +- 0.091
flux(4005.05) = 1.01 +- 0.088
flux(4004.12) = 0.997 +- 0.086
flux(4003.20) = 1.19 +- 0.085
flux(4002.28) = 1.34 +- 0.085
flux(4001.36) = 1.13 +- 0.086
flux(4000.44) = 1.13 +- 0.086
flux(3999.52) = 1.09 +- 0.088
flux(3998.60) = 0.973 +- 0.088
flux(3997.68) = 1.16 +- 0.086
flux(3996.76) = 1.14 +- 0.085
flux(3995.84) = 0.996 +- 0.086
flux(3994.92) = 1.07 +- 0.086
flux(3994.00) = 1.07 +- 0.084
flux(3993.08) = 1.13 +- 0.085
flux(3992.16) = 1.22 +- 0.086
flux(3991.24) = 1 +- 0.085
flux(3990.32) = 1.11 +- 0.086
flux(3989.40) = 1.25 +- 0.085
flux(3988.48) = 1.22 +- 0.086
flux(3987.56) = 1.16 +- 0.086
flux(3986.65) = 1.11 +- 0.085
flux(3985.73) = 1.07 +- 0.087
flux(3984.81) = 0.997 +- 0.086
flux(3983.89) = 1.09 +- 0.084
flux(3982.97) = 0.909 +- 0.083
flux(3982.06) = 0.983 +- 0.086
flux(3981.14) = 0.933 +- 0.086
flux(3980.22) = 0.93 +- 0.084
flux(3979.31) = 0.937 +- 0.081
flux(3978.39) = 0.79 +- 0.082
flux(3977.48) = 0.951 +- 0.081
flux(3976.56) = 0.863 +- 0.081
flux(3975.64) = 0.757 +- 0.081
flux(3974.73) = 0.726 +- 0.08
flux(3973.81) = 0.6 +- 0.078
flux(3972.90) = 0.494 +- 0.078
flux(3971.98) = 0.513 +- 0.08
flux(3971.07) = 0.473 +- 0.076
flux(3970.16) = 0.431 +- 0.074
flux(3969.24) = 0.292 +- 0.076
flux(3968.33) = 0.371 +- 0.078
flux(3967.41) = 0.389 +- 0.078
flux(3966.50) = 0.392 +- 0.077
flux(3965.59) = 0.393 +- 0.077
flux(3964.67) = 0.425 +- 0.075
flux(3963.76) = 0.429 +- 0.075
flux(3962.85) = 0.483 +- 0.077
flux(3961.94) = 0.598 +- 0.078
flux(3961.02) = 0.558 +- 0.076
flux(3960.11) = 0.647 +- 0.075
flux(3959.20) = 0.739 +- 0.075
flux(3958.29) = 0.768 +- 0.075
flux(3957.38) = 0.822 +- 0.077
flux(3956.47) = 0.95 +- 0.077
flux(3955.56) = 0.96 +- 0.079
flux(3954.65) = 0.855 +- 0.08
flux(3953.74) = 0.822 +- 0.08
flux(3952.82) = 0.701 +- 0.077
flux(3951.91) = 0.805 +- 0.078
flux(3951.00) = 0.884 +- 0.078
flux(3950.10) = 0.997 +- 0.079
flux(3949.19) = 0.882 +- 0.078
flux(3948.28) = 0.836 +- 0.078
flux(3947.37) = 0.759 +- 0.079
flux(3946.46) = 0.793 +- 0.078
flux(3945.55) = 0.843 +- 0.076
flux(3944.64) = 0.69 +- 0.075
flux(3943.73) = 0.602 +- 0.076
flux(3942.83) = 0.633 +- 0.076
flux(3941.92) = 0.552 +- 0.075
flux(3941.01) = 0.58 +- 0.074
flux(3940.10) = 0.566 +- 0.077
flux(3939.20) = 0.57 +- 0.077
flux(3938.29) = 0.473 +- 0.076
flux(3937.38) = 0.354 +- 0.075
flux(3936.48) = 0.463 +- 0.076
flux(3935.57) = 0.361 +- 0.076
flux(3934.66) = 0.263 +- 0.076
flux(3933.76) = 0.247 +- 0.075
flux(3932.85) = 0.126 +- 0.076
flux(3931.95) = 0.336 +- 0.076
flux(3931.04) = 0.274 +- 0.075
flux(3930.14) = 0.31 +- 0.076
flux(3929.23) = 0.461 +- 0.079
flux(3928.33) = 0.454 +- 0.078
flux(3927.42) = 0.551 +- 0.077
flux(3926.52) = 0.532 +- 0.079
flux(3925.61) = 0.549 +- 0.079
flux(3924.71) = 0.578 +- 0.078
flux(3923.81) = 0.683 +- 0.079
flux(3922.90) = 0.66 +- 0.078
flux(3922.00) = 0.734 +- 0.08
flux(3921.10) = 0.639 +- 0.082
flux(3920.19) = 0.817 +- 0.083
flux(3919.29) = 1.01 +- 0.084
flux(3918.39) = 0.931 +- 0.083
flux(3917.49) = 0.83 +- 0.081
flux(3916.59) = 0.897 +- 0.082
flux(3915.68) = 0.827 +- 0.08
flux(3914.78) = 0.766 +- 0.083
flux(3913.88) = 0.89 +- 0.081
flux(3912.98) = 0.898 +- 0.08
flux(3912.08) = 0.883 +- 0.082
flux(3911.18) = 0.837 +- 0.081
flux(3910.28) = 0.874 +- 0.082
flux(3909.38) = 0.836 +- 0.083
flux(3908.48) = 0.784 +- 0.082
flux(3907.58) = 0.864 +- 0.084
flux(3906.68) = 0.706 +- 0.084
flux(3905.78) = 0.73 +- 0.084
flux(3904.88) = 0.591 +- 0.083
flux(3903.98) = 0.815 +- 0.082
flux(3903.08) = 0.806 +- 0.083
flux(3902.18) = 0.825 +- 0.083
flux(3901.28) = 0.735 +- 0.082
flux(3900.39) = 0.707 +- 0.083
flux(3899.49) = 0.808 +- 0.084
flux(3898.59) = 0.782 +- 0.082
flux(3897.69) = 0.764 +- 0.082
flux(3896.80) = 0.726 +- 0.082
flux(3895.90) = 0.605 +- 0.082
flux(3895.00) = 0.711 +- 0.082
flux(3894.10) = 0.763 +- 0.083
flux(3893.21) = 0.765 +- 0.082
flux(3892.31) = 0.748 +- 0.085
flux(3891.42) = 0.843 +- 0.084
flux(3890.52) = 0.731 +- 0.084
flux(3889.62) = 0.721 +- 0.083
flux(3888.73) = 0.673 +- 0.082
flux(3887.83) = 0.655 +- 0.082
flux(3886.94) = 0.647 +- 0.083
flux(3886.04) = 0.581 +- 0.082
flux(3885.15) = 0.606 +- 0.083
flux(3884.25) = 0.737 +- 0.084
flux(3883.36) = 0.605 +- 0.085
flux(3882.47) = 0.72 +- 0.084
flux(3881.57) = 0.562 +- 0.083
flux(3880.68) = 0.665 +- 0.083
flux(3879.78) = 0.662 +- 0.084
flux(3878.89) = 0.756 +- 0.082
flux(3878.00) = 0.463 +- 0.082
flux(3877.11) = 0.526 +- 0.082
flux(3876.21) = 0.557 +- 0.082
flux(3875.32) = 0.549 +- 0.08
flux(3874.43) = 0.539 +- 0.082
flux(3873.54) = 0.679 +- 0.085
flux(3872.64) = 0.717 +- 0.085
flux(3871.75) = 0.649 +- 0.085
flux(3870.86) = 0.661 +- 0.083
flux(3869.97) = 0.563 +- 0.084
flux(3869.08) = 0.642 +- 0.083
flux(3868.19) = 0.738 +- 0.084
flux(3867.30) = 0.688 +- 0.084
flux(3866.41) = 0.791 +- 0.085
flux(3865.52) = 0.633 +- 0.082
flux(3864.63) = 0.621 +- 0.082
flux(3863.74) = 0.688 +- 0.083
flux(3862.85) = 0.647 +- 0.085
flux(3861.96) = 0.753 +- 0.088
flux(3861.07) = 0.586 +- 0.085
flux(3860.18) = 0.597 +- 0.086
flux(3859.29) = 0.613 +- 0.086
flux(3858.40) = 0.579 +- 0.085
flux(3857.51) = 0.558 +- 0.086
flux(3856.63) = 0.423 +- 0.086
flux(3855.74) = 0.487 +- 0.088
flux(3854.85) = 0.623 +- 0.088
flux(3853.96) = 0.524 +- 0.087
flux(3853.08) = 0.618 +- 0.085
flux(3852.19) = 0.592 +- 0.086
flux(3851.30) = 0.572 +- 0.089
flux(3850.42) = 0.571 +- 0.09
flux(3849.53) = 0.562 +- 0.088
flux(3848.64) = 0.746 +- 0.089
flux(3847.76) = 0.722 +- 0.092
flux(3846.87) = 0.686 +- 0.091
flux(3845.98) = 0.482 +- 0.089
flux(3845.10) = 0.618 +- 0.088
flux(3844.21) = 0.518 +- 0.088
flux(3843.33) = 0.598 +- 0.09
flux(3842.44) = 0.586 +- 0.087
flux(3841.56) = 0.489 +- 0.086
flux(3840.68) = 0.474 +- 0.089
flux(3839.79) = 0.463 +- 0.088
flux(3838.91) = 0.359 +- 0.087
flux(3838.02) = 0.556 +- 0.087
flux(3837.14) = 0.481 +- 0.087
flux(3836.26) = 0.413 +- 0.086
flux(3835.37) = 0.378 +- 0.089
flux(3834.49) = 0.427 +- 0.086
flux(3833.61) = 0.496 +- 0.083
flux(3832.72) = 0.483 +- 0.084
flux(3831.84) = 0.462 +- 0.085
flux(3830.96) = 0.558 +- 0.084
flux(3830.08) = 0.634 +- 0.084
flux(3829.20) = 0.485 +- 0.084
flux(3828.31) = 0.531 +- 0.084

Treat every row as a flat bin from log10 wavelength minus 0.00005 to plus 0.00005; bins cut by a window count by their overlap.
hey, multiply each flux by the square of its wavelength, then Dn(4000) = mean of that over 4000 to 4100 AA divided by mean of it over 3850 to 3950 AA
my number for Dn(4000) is 1.91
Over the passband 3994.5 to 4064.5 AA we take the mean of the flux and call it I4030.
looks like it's 1.15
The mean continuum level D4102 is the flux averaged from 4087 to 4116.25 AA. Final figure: 1.15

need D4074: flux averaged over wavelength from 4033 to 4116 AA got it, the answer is 1.14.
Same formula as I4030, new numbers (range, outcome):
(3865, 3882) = 0.634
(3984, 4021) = 1.14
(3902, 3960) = 0.688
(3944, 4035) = 0.953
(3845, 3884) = 0.62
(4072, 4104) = 1.17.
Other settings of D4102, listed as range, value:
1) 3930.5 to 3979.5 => 0.609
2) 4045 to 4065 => 1.12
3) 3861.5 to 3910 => 0.692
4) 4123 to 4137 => 1.14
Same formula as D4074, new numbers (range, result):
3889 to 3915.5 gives 0.776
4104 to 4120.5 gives 1.12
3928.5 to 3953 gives 0.567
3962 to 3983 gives 0.623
